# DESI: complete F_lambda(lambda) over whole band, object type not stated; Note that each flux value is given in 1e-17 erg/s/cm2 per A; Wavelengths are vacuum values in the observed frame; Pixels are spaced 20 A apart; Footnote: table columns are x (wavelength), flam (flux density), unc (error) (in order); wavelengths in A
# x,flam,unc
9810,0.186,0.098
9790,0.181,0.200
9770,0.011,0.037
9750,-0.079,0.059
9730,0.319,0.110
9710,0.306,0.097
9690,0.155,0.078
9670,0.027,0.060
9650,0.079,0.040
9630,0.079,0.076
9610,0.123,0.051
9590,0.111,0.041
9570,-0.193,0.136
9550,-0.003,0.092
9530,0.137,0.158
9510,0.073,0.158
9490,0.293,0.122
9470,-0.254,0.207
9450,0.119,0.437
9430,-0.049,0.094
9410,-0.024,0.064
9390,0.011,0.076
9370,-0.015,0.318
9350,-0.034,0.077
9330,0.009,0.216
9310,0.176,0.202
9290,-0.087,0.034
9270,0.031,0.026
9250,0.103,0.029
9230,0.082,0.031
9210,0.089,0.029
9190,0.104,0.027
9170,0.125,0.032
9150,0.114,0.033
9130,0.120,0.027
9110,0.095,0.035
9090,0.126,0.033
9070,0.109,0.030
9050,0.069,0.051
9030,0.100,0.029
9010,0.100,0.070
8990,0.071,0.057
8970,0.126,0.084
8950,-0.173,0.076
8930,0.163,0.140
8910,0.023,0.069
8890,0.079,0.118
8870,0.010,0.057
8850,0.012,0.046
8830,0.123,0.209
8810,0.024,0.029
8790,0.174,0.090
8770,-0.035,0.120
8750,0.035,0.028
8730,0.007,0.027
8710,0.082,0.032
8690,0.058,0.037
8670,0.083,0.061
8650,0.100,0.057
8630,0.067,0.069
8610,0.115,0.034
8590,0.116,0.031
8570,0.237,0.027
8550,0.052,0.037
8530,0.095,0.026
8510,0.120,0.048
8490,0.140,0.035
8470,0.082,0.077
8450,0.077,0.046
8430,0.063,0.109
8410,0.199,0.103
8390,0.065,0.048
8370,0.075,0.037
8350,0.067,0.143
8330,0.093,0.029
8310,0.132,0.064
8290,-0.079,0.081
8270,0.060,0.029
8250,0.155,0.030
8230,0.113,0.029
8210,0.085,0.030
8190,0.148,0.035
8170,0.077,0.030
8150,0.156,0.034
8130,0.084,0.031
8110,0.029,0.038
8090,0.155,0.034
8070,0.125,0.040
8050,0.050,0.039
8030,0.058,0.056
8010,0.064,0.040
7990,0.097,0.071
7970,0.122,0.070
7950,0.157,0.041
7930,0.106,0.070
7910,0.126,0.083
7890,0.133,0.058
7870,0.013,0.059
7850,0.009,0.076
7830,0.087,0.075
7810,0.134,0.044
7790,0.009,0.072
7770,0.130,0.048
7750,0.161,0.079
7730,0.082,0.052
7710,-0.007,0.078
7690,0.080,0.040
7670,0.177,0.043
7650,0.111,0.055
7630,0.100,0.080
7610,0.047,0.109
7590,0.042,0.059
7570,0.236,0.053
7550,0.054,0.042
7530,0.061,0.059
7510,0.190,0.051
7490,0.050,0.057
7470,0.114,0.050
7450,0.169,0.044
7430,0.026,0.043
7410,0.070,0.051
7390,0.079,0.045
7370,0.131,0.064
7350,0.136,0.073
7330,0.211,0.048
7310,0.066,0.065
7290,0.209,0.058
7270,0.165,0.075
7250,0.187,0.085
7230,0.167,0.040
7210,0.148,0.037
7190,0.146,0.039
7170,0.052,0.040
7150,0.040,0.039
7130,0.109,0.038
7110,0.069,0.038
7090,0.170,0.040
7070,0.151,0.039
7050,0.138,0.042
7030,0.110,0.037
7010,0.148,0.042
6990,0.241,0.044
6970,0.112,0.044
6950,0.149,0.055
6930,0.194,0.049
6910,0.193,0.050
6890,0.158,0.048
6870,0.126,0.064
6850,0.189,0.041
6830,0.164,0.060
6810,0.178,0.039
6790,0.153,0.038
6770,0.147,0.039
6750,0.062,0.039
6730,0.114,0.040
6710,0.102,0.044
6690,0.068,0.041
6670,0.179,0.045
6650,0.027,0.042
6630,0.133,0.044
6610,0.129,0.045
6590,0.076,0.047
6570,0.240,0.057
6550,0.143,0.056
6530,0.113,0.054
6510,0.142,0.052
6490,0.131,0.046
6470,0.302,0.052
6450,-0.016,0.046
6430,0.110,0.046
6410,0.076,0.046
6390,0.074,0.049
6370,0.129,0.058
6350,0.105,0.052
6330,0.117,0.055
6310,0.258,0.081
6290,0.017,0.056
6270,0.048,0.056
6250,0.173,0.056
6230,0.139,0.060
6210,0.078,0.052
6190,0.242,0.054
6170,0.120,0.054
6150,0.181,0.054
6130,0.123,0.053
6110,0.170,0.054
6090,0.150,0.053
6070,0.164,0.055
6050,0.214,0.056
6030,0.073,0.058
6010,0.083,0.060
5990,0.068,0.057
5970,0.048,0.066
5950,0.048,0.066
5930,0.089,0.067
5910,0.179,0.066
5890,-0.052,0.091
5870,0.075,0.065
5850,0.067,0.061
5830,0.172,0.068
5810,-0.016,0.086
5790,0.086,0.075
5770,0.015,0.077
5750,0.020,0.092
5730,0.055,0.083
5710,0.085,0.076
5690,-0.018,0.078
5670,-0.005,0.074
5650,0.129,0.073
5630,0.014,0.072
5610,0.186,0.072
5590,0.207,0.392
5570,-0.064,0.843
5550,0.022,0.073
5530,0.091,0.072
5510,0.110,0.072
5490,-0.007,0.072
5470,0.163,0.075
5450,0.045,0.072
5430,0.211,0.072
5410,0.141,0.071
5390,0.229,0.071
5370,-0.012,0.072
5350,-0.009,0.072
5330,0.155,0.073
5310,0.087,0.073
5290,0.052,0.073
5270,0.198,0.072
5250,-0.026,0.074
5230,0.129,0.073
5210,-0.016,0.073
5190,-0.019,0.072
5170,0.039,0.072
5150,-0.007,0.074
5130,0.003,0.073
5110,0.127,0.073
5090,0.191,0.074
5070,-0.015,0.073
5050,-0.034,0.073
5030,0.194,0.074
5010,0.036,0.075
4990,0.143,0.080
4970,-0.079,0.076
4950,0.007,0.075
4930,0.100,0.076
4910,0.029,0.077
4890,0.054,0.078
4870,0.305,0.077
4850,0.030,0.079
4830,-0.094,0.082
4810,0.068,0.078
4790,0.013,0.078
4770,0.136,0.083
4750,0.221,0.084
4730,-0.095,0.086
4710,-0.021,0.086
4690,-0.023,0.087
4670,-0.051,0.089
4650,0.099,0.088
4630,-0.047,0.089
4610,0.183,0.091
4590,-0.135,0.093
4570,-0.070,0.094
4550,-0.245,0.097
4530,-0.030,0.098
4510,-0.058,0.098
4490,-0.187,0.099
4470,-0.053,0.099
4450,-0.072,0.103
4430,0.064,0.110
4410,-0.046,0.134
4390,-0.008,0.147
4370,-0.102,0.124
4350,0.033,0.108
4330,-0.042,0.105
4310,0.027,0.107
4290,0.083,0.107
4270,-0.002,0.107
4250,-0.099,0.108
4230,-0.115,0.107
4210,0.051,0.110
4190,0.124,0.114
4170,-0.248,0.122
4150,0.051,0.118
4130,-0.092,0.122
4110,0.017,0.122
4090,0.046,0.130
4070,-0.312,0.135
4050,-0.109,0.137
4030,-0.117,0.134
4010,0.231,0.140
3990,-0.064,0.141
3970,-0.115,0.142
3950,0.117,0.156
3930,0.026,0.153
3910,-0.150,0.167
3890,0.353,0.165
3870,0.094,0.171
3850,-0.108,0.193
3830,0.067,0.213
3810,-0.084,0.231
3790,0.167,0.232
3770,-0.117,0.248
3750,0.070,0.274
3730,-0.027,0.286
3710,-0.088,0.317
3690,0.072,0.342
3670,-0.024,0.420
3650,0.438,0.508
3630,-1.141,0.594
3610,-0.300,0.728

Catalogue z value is 0.305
